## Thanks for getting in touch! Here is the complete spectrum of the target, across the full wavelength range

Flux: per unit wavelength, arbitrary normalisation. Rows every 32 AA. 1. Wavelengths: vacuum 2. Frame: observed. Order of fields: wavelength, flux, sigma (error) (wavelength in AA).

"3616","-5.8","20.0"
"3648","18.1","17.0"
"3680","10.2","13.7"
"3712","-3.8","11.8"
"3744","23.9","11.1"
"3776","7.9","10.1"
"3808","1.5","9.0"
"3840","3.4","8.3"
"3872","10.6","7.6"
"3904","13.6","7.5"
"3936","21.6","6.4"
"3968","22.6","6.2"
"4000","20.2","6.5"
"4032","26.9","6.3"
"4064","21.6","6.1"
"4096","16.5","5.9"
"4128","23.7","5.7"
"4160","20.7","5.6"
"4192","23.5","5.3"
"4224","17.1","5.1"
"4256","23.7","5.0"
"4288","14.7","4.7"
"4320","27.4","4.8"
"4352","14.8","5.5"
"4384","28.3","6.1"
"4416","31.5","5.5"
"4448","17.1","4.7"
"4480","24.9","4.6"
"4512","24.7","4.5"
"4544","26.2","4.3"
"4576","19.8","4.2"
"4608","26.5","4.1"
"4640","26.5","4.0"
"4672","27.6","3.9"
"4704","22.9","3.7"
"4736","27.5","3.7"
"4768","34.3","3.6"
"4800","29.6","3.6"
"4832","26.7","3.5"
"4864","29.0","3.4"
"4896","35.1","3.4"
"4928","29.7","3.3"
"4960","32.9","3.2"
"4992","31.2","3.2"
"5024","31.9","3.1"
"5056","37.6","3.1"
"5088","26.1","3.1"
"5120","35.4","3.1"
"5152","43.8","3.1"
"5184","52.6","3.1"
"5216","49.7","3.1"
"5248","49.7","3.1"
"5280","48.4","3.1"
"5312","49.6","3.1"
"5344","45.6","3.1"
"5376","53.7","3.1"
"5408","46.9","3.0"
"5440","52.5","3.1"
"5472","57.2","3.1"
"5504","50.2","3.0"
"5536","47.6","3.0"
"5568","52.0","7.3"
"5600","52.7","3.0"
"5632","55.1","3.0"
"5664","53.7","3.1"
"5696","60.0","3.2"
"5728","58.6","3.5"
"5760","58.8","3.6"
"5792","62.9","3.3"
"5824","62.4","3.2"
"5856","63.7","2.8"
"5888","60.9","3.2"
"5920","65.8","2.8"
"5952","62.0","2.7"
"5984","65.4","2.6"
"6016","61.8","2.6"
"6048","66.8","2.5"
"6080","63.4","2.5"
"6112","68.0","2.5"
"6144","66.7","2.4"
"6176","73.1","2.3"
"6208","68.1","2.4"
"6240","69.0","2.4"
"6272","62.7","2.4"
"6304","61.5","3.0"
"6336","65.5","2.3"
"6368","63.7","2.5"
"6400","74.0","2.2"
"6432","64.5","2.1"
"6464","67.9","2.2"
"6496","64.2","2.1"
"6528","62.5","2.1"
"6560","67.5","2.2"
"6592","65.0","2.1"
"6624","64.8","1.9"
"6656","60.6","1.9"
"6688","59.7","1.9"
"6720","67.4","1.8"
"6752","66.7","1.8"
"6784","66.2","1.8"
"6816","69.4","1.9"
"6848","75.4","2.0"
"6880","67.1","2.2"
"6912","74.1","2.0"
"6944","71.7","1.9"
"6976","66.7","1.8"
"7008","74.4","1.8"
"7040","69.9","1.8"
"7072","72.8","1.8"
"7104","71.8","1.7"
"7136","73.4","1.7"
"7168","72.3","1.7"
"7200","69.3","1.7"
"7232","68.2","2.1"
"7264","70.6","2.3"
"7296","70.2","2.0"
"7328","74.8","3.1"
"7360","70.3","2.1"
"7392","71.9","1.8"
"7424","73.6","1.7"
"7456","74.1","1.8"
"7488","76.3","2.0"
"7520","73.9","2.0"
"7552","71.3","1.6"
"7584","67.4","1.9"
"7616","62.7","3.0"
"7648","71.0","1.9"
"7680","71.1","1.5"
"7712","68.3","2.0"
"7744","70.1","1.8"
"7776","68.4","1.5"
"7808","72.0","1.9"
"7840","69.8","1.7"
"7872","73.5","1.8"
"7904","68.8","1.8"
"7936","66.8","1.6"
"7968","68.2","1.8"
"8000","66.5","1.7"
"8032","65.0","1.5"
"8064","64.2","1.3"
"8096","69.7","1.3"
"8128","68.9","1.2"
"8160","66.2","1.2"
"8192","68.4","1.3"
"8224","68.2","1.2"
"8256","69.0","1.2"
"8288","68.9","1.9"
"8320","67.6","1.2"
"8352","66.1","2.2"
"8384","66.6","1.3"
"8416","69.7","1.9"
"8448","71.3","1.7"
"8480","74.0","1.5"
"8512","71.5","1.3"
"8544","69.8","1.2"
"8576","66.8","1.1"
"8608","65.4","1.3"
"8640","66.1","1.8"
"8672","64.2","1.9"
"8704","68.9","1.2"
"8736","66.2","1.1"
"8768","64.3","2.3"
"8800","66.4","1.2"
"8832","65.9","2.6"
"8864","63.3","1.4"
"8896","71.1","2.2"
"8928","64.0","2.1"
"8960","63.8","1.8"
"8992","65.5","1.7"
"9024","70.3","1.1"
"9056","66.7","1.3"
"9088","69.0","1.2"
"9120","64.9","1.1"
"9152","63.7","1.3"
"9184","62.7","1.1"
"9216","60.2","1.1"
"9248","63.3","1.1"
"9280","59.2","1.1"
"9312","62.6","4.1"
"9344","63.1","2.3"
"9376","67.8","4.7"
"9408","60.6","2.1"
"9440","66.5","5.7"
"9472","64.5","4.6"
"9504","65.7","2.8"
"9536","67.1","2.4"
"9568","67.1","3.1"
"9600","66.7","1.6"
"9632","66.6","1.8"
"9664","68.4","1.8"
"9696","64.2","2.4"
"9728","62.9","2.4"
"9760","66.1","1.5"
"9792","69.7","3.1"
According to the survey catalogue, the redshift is 0.290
